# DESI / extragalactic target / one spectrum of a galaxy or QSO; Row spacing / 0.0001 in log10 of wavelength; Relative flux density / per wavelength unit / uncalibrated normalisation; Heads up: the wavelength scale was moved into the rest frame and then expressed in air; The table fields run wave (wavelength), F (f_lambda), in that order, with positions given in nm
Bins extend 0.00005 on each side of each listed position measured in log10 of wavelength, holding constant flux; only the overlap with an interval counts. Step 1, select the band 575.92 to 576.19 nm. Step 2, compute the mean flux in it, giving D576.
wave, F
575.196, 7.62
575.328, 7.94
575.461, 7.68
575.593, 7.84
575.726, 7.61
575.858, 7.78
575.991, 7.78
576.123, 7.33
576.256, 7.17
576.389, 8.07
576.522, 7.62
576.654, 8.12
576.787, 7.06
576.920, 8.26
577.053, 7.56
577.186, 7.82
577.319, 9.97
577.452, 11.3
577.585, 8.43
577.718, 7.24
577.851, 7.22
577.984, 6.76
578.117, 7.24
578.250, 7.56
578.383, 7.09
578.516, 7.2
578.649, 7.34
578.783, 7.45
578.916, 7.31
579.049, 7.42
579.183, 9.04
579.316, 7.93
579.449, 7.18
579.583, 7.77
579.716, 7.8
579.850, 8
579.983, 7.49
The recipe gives 7.56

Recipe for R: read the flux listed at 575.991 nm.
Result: 7.78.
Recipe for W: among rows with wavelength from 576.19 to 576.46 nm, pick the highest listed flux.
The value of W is 8.07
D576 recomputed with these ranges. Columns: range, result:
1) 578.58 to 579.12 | 7.38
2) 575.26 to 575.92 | 7.78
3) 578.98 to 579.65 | 7.87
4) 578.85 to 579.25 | 7.93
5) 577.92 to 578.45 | 7.17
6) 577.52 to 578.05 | 7.41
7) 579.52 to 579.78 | 7.8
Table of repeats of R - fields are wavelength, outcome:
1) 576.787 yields 7.06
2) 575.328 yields 7.94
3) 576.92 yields 8.26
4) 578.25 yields 7.56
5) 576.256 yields 7.17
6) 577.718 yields 7.24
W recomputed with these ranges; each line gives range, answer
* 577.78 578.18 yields 7.24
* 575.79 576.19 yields 7.78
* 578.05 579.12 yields 7.56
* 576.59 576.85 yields 8.12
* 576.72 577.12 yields 8.26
